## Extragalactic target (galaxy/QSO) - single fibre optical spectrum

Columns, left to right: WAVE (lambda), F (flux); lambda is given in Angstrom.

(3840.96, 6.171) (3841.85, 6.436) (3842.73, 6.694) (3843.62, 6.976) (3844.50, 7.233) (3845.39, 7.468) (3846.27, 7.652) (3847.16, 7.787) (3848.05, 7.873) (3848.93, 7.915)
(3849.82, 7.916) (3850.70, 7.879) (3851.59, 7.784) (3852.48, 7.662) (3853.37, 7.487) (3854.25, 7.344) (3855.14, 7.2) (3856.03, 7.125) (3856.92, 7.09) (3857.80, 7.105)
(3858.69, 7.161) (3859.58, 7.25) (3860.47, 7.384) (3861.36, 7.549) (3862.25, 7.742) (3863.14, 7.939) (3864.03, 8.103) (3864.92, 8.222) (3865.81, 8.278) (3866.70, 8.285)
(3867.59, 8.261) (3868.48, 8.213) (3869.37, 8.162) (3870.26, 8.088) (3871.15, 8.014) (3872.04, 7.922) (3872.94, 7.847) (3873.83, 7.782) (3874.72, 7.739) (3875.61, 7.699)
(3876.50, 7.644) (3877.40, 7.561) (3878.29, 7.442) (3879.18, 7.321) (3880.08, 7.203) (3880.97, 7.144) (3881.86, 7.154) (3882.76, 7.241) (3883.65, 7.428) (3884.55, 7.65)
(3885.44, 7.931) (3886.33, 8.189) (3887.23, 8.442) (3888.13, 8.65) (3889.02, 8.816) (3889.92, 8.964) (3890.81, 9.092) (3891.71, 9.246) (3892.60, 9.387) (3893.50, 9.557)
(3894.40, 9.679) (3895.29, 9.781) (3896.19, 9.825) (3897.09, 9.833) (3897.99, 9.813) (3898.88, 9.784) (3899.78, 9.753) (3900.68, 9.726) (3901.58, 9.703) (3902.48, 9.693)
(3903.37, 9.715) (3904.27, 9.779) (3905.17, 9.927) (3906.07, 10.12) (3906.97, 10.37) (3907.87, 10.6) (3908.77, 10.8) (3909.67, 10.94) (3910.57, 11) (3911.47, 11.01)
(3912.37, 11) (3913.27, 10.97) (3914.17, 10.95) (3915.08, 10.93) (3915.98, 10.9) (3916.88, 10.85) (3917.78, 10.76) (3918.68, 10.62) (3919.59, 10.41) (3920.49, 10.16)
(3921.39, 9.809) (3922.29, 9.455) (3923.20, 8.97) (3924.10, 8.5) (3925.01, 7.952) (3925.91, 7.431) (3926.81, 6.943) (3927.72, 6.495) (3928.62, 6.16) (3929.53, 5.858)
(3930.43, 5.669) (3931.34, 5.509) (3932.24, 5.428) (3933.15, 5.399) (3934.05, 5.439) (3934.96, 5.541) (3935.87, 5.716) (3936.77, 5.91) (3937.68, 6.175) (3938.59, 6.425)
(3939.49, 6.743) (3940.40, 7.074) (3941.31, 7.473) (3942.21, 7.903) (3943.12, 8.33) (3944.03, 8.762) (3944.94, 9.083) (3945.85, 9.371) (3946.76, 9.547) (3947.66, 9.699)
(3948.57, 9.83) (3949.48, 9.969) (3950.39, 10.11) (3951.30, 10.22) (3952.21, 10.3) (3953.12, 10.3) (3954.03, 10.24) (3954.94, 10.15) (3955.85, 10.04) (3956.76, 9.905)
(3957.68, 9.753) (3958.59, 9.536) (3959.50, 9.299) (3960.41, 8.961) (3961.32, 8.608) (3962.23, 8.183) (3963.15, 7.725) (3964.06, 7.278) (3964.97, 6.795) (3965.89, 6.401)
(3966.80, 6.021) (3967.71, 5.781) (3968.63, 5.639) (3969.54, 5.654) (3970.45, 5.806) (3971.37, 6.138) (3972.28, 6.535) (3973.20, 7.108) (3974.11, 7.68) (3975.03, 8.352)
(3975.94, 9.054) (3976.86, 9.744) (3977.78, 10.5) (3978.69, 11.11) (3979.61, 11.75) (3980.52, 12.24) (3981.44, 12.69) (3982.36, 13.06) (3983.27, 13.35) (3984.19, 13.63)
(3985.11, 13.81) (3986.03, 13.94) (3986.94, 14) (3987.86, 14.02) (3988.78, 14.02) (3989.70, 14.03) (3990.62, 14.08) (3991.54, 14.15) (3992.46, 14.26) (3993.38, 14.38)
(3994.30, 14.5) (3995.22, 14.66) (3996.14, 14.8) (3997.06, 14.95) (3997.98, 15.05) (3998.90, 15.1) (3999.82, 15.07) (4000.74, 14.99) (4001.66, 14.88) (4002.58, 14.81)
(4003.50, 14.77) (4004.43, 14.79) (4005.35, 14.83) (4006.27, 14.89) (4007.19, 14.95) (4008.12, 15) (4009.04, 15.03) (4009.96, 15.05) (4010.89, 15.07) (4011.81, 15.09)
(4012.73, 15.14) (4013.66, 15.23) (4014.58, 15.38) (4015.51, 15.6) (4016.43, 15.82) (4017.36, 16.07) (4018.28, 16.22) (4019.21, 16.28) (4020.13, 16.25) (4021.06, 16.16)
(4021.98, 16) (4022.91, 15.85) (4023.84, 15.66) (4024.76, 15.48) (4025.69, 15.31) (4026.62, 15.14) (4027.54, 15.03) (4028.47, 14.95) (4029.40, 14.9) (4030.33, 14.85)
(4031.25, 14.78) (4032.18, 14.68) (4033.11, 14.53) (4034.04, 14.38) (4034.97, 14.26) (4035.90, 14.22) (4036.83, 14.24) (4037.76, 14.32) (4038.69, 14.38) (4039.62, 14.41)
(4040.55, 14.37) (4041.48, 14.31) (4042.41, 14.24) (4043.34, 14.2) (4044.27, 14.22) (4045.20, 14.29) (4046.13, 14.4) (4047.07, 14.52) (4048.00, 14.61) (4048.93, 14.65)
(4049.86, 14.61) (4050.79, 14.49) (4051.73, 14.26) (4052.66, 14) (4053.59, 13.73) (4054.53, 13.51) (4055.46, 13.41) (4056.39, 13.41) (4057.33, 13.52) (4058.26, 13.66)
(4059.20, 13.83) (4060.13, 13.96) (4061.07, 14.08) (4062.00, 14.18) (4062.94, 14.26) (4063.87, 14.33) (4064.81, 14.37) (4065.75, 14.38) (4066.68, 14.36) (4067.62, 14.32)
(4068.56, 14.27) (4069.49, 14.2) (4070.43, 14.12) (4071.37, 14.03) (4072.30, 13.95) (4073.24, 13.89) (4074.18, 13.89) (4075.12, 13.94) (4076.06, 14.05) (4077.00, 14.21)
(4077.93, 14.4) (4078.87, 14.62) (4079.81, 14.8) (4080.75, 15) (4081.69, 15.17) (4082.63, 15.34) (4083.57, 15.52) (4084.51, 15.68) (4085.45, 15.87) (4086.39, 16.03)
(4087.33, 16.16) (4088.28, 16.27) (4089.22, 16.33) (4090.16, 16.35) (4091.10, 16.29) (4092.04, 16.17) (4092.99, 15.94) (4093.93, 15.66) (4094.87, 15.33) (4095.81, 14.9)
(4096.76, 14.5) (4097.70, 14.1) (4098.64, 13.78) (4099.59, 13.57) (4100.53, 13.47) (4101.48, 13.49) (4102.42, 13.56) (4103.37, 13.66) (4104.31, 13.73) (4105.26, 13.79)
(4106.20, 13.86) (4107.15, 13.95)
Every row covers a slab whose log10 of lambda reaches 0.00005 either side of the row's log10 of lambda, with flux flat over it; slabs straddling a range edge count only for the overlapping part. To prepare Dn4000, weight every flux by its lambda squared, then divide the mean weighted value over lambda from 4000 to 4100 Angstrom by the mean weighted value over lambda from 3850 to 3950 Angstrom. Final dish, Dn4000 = 1.9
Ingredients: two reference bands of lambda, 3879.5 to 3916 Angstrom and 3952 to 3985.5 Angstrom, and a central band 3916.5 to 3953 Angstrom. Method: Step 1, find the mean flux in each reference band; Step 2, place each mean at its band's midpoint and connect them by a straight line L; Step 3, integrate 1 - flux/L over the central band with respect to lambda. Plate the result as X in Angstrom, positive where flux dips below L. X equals 4.8 Angstrom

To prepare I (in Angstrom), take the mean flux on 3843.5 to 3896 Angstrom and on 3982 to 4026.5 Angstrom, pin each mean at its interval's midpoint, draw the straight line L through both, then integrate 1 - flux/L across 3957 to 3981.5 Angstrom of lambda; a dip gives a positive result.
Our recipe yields 9.1 Angstrom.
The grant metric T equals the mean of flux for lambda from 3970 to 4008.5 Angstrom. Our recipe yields 12.8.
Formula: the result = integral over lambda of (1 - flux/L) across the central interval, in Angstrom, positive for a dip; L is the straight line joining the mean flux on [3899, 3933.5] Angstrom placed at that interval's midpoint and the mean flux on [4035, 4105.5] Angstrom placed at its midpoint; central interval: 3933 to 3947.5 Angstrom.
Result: 4.0 Angstrom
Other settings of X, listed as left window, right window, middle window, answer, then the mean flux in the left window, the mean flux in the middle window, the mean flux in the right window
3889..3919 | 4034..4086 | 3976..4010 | -3.70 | 10.1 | 13.9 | 14.3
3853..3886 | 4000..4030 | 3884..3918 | -1.86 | 7.65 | 9.83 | 15.3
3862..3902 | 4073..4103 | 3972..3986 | 0.79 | 8.41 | 10.9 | 14.9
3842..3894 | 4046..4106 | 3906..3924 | -2.27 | 7.82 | 10.5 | 14.5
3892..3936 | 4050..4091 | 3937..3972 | 7.36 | 9.09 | 8.27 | 14.5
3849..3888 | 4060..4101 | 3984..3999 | -3.18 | 7.7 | 14.3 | 14.8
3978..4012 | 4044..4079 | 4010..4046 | -2.18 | 14.2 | 15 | 14.1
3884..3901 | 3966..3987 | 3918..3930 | 1.17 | 9.15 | 8.41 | 9.59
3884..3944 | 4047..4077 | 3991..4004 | -3.29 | 8.75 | 14.7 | 14.1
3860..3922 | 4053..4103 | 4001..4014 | -2.58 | 9.06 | 15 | 14.6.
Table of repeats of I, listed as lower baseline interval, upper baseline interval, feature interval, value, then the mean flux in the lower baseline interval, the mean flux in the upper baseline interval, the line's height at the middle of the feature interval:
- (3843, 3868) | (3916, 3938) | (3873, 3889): -0.16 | 7.62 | 7.62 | 7.62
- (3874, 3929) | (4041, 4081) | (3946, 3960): 1.12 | 9.16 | 14.2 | 10.8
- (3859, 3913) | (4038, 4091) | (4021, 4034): -1.83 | 8.76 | 14.5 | 13.3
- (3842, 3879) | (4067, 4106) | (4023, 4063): -3.12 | 7.66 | 14.7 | 13.4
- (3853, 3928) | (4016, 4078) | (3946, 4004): 5.06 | 8.8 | 14.5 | 11.9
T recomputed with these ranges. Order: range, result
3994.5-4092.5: 14.8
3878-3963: 8.83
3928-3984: 8.3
